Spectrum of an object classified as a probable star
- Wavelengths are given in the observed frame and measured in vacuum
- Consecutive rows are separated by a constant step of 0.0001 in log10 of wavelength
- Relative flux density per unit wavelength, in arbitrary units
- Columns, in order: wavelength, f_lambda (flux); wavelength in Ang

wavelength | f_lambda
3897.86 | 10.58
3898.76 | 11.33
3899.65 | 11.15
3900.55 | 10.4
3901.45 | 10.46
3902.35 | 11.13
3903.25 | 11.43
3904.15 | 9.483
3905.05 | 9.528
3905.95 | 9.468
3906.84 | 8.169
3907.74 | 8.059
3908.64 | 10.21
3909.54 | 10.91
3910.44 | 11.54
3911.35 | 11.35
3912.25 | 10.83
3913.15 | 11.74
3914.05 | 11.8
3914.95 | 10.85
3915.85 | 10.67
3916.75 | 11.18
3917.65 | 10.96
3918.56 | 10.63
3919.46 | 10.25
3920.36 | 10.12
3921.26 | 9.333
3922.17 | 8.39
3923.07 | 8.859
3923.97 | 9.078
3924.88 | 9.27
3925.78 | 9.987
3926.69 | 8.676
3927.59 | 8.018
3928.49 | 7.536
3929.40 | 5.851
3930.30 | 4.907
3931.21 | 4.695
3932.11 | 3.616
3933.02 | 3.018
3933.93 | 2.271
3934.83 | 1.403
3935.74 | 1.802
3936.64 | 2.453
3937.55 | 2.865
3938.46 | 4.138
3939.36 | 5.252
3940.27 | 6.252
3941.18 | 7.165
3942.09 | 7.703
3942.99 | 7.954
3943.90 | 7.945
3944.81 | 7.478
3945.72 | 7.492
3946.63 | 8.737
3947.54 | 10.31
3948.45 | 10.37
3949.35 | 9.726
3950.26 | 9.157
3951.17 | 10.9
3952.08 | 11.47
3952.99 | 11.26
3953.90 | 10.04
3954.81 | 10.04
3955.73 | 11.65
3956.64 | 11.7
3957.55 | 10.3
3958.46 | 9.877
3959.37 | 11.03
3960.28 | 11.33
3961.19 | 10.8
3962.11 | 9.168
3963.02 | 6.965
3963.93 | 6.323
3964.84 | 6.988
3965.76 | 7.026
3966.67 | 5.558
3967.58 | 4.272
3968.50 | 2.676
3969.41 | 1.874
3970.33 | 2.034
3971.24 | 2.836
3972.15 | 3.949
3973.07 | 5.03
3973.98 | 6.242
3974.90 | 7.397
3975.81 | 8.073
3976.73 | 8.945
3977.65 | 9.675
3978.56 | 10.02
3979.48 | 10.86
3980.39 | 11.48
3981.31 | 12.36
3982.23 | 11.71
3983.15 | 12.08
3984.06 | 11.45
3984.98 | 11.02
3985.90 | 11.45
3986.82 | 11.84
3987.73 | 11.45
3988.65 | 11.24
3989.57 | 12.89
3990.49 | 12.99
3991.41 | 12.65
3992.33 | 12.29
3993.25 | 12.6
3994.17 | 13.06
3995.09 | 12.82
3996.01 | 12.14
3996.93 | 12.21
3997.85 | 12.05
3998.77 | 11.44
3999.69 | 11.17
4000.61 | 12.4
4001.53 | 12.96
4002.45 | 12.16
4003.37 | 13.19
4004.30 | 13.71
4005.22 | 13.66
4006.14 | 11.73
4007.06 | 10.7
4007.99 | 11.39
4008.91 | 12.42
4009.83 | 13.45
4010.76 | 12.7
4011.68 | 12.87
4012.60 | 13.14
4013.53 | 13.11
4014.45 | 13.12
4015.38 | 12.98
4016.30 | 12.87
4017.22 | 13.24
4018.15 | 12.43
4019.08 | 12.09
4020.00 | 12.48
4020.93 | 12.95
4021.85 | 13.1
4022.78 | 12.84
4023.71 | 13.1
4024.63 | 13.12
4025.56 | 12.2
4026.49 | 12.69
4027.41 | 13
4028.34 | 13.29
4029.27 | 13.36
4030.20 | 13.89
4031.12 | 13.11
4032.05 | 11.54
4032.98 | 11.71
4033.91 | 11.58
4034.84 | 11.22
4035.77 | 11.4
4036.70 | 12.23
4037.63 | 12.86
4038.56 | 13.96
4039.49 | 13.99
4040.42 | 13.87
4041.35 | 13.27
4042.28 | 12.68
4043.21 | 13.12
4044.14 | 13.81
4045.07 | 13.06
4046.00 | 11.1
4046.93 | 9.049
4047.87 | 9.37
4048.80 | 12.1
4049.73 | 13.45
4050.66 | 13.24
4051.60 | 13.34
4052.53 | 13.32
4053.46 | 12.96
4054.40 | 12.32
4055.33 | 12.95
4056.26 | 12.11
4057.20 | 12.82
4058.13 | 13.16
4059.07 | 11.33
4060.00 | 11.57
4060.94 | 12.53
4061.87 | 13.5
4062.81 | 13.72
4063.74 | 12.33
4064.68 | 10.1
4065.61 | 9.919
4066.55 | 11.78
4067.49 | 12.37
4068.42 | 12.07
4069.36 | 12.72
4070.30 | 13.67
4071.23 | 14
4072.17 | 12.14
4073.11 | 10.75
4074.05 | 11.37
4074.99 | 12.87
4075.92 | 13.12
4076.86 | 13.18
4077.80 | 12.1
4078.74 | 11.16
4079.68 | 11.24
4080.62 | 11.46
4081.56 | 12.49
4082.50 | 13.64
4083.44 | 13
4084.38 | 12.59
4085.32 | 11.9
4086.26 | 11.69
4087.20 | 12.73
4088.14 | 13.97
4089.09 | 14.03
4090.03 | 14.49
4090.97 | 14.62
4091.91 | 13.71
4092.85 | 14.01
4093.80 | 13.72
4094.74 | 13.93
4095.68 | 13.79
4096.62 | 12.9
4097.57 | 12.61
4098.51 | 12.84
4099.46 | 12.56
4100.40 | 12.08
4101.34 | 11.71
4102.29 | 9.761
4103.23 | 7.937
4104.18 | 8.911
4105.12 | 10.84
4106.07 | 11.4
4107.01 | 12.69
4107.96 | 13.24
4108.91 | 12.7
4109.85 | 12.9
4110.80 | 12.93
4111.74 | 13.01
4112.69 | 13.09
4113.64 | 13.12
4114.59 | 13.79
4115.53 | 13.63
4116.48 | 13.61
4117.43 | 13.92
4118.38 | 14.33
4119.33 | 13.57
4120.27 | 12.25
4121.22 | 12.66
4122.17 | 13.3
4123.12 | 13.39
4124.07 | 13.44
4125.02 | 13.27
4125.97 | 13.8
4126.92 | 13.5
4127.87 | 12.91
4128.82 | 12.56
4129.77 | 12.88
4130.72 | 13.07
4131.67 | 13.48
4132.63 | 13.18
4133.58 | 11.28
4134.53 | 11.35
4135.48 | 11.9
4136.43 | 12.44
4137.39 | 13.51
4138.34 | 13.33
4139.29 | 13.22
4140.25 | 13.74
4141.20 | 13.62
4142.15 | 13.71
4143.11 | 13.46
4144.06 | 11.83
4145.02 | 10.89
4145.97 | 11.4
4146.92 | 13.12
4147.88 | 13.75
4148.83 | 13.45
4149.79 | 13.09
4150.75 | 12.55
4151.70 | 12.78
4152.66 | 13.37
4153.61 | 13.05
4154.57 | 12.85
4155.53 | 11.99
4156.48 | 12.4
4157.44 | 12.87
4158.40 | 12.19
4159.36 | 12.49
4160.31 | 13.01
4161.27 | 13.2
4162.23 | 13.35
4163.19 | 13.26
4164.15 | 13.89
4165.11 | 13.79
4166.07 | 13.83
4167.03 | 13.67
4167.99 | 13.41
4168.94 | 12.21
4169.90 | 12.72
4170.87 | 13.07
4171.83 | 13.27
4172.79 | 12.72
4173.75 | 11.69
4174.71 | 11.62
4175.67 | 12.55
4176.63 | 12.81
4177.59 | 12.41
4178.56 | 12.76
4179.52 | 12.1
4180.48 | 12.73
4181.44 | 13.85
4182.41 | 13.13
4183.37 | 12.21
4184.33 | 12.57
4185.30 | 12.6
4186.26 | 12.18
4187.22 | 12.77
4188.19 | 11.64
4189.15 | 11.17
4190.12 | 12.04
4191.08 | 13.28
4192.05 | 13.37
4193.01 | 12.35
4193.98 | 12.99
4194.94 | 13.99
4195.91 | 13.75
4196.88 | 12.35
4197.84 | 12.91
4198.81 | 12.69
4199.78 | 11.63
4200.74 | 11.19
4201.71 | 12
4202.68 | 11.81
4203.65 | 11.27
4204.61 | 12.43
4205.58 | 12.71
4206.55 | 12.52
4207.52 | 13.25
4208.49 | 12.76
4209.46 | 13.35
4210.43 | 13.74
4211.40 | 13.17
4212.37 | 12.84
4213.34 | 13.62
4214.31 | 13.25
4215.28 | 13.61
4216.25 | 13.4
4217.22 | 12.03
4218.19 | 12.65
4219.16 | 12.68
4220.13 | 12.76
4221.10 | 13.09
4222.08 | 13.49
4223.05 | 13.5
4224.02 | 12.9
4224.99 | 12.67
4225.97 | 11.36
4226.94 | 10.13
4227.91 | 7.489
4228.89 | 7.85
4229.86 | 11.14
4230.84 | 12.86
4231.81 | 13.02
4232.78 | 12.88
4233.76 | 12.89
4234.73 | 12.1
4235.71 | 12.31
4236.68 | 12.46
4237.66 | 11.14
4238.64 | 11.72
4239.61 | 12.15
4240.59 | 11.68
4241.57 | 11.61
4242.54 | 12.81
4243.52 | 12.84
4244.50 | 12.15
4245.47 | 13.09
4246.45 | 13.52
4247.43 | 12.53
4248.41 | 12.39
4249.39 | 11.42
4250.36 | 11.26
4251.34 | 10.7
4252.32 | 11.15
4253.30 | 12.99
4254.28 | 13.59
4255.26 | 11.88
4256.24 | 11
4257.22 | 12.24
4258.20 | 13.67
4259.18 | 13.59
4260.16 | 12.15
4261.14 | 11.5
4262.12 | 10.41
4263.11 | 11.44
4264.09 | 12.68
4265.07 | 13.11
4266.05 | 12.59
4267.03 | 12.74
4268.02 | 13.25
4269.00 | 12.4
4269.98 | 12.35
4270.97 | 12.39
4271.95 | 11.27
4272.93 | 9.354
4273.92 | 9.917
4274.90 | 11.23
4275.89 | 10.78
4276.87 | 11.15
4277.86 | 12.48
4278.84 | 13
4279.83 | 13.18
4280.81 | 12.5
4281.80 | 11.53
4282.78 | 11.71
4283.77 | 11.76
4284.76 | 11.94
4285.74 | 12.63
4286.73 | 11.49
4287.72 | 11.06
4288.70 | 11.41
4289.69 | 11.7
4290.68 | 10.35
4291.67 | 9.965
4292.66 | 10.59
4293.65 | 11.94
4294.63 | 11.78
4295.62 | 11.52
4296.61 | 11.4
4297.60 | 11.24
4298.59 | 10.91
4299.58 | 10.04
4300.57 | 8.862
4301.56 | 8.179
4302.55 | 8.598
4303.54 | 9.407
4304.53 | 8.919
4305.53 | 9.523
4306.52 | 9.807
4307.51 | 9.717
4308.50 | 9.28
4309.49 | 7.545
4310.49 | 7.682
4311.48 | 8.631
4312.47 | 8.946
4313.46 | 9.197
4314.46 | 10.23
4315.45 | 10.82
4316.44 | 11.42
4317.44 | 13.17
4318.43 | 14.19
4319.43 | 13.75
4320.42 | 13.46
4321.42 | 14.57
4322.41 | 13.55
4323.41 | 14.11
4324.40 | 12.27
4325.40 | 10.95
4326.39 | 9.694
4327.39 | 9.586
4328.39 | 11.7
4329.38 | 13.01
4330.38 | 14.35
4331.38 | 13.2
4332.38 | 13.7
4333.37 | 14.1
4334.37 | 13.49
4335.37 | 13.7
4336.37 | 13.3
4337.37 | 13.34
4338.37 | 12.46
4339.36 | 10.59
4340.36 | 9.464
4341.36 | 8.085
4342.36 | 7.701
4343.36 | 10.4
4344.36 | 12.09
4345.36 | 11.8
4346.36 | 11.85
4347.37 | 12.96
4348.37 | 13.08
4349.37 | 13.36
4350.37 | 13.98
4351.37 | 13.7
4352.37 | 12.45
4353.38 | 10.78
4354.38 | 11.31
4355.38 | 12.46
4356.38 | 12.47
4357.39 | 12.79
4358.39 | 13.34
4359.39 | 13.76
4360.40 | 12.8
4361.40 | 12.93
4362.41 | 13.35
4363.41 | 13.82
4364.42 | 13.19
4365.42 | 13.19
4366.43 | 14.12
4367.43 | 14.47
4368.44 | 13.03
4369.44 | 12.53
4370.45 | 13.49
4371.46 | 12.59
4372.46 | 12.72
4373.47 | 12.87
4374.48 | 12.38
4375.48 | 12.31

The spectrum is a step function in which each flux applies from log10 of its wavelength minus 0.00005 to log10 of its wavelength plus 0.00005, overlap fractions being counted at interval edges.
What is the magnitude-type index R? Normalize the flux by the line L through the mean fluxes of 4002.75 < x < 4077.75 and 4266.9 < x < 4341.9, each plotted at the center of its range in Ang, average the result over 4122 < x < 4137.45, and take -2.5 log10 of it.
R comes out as -0.06 mag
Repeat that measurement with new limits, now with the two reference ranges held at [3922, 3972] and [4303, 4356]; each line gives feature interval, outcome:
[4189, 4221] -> -0.25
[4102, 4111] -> -0.24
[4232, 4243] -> -0.16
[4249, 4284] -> -0.11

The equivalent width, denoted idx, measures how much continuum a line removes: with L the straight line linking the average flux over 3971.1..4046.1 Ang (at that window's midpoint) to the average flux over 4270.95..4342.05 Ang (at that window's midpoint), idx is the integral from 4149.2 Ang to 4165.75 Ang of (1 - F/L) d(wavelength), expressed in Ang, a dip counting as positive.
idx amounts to -1.9 Ang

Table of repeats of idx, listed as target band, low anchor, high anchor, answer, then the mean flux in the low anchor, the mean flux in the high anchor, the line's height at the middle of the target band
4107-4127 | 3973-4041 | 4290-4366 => -2.32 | 12.1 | 11.6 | 11.9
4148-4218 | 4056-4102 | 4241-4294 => -3.11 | 12.6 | 11.9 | 12.2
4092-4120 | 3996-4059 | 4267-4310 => -1.22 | 12.6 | 10.9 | 12.1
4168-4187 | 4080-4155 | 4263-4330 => -0.50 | 12.8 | 11.2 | 12.3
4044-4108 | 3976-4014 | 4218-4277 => -1.82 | 12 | 12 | 12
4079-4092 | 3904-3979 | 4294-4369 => -4.91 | 8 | 11.7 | 9.37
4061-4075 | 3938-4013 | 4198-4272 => -1.95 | 9.85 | 12.3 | 10.7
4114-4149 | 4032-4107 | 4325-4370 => -1.82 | 12.4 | 12.4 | 12.4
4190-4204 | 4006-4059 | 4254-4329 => -0.88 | 12.6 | 11.3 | 11.8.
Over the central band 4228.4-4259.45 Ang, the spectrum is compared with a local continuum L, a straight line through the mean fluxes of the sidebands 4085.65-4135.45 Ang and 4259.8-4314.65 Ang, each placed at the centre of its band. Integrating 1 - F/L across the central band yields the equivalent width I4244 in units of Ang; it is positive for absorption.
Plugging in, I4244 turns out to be -2.1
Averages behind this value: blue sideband 12.8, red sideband 10.9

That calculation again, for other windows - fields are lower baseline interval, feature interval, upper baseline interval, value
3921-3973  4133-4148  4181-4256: -2.4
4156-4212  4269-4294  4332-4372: 2.2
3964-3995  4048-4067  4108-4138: -2.0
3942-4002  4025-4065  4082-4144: -4.4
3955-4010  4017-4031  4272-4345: -3.7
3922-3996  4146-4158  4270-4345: -3.5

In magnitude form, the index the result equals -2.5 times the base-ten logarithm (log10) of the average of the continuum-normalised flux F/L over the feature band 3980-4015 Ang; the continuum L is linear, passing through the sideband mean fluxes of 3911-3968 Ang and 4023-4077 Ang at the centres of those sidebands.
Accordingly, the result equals -0.18 mag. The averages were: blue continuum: 8.23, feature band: 12.3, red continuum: 12.5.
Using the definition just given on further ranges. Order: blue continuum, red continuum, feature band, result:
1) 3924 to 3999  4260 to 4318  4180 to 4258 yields -0.19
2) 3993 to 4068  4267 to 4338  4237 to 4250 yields -0.05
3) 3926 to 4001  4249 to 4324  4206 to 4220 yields -0.21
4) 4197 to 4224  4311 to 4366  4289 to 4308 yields 0.21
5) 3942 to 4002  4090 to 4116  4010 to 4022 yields -0.21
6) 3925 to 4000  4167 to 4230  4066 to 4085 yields -0.19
